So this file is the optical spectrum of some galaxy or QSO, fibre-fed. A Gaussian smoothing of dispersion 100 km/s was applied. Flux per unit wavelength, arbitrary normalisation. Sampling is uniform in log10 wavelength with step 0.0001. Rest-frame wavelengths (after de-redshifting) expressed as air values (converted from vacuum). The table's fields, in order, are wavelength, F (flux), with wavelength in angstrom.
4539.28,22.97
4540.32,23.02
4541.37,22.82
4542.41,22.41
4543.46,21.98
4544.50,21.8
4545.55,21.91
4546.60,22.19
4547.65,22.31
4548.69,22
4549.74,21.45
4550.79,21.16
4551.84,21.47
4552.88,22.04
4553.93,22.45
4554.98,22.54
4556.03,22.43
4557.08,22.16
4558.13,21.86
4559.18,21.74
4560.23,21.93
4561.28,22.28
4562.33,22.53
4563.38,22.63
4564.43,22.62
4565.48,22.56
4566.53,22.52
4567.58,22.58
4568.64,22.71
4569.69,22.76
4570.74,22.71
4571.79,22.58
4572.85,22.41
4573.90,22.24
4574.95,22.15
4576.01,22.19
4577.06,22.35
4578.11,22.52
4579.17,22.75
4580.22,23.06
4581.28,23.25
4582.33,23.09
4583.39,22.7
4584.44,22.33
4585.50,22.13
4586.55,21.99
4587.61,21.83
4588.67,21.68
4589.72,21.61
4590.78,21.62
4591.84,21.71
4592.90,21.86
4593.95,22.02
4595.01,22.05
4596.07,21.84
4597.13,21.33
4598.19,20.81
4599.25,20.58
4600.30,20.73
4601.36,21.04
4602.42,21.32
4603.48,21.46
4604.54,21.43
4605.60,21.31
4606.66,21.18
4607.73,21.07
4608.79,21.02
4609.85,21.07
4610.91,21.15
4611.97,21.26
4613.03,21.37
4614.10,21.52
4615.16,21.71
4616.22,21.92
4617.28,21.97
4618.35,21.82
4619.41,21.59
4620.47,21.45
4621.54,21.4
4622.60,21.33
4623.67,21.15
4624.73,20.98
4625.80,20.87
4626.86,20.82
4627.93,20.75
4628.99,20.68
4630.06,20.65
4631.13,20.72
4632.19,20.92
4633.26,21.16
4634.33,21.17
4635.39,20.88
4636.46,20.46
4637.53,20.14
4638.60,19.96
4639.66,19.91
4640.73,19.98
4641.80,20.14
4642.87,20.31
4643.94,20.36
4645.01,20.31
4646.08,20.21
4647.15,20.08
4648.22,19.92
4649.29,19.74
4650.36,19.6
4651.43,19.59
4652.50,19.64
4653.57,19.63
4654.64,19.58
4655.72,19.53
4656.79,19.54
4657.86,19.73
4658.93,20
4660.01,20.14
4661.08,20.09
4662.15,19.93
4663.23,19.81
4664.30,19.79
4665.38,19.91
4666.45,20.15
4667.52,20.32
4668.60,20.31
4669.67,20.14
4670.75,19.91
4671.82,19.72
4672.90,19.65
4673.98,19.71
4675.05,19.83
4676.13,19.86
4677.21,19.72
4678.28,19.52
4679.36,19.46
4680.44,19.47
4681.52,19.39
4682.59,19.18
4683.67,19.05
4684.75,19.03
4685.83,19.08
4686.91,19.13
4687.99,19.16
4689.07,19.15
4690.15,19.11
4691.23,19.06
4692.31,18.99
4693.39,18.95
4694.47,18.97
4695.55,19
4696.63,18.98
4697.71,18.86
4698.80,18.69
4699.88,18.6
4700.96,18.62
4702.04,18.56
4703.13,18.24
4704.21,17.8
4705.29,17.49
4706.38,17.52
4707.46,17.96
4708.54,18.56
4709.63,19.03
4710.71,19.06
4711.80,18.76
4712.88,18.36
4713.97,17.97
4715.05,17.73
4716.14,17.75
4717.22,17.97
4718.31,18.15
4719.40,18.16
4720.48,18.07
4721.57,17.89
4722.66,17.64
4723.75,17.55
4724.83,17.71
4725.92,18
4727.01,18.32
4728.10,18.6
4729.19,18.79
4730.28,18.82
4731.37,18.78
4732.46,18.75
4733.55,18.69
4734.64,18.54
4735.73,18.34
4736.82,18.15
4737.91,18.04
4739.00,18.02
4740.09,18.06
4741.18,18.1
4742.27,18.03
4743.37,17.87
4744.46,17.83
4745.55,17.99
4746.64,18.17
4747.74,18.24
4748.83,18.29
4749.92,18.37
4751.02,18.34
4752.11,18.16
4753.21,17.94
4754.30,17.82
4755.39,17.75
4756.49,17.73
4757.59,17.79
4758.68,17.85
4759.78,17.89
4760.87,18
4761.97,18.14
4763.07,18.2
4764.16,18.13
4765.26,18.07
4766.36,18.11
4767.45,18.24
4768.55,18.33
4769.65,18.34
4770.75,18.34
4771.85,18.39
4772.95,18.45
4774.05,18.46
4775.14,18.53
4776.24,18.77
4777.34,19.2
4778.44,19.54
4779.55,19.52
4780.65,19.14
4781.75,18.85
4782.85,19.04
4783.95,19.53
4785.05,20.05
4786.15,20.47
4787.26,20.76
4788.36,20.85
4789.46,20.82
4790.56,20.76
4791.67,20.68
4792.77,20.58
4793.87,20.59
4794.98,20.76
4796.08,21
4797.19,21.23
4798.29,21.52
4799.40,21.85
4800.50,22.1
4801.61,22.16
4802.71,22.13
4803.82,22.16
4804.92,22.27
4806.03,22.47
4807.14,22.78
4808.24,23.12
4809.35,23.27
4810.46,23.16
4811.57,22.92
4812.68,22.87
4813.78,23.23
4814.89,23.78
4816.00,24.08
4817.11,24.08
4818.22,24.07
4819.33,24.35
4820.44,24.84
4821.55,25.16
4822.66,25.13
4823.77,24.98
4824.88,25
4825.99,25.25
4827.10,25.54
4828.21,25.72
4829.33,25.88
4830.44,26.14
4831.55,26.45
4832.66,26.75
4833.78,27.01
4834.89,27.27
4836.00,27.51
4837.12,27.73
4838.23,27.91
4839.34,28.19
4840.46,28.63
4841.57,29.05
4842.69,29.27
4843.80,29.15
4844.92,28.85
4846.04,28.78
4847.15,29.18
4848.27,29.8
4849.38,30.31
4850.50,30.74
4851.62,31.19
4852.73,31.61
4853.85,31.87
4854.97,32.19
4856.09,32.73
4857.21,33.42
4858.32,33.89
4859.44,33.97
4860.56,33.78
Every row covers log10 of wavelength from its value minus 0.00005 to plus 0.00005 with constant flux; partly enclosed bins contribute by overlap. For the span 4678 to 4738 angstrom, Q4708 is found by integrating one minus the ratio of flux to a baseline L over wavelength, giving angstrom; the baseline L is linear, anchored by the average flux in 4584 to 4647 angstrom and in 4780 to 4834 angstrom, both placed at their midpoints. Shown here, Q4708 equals 9.2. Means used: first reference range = 21.1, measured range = 18.6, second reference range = 22.8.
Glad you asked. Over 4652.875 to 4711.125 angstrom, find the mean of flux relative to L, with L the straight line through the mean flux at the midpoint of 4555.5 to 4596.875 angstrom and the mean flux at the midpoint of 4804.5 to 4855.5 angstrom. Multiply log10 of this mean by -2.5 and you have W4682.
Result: 0.240 mag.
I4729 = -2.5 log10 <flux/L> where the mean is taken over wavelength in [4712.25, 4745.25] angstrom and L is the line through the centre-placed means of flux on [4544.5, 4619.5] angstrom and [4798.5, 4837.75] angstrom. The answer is 0.28 mag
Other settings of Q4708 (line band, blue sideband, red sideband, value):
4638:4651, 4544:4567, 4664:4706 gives 0.06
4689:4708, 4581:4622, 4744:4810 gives 1.78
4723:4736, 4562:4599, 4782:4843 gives 2.68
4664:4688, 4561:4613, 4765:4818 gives 2.03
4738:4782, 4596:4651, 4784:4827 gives 7.70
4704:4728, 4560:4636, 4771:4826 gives 3.99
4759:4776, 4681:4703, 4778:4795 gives 1.39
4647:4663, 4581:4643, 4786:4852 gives 1.62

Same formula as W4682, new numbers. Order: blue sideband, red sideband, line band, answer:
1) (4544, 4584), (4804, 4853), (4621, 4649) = 0.138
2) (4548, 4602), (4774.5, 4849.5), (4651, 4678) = 0.147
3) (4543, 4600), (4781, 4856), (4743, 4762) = 0.315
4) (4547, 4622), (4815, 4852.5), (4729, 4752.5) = 0.347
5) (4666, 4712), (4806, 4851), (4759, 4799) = 0.218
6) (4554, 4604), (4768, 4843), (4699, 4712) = 0.221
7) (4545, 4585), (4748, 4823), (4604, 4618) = 0.028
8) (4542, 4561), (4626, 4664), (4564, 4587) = -0.051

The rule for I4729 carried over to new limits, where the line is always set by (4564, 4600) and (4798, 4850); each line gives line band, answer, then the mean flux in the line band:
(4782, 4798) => 0.21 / 20.5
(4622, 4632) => 0.09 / 20.9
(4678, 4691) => 0.22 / 19.2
